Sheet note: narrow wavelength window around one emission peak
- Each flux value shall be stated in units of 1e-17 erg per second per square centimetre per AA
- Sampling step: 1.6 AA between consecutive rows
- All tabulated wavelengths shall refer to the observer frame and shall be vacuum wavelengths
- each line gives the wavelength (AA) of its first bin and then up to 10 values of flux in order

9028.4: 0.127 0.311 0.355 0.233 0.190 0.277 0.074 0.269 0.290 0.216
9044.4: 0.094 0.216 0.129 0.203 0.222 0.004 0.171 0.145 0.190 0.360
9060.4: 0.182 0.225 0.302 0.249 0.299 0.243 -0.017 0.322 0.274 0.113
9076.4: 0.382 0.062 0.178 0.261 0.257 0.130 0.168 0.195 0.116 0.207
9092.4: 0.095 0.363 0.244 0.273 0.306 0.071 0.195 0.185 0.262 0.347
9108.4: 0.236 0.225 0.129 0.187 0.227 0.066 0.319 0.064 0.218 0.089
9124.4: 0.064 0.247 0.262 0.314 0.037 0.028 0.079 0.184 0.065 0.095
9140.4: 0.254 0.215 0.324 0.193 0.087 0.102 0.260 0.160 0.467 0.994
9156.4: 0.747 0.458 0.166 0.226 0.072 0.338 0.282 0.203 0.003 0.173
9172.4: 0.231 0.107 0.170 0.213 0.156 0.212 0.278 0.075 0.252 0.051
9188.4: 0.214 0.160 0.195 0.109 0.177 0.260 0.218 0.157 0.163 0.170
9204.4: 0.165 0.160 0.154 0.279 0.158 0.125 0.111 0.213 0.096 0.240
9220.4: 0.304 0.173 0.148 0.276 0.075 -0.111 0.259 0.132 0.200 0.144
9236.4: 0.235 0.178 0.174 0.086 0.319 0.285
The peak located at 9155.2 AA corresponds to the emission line H-beta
